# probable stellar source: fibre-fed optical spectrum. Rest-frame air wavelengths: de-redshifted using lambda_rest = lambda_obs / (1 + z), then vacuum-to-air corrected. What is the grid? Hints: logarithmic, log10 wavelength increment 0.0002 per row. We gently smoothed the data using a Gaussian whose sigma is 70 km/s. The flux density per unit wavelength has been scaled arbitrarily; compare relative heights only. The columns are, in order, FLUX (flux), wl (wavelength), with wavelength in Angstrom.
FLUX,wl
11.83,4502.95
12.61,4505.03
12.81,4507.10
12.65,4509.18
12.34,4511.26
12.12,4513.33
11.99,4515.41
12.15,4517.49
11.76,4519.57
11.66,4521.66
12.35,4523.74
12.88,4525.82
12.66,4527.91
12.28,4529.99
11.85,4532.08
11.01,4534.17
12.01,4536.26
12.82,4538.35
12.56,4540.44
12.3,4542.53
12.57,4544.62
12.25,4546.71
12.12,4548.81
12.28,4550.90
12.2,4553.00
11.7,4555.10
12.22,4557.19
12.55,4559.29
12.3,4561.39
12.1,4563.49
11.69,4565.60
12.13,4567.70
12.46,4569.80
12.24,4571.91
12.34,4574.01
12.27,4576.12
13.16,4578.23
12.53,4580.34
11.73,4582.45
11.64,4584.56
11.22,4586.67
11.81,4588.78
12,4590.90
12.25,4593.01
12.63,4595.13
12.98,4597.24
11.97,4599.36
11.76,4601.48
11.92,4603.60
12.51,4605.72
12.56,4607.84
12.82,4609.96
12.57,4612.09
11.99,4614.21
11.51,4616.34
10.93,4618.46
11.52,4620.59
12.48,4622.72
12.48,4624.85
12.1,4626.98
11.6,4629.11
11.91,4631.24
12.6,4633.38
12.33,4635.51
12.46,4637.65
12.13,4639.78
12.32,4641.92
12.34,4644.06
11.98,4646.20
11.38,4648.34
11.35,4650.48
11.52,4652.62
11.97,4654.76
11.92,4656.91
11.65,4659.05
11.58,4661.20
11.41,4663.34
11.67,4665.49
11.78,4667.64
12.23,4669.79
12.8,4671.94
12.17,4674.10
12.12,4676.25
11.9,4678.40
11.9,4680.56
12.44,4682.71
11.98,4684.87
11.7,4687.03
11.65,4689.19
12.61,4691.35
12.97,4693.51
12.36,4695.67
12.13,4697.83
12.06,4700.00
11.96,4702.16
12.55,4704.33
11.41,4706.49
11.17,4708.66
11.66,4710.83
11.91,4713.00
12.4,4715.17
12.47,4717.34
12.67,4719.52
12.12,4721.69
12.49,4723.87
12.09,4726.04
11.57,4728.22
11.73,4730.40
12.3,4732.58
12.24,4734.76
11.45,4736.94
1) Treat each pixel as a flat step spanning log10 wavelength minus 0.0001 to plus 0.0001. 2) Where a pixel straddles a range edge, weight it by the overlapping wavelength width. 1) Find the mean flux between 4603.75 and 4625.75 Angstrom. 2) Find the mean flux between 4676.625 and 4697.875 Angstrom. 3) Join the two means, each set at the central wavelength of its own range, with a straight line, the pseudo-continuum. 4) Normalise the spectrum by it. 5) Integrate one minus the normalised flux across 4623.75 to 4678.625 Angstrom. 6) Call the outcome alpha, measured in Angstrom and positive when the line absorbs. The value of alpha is 0.7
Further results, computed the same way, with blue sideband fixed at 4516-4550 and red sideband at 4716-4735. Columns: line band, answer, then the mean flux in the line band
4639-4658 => 0.5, 11.9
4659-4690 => 0.6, 11.9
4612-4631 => 0.5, 11.9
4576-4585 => -0.1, 12.3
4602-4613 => -0.2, 12.4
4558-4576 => 0.0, 12.2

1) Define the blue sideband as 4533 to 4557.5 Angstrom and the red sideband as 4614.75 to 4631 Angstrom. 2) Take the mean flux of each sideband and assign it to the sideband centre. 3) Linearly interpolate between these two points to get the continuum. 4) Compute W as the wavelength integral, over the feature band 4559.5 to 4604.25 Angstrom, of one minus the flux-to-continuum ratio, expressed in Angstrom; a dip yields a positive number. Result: -0.6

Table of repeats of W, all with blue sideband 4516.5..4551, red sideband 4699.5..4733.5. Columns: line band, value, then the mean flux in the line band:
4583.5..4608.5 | 0.1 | 12.1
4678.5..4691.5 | 0.1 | 12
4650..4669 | 0.7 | 11.7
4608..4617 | -0.1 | 12.3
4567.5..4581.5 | -0.3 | 12.5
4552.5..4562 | 0.0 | 12.2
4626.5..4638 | 0.0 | 12.1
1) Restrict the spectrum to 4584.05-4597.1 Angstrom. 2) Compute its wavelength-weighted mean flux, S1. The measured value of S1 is 12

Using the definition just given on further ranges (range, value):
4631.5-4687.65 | 12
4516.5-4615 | 12.2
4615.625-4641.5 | 12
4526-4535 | 12.1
